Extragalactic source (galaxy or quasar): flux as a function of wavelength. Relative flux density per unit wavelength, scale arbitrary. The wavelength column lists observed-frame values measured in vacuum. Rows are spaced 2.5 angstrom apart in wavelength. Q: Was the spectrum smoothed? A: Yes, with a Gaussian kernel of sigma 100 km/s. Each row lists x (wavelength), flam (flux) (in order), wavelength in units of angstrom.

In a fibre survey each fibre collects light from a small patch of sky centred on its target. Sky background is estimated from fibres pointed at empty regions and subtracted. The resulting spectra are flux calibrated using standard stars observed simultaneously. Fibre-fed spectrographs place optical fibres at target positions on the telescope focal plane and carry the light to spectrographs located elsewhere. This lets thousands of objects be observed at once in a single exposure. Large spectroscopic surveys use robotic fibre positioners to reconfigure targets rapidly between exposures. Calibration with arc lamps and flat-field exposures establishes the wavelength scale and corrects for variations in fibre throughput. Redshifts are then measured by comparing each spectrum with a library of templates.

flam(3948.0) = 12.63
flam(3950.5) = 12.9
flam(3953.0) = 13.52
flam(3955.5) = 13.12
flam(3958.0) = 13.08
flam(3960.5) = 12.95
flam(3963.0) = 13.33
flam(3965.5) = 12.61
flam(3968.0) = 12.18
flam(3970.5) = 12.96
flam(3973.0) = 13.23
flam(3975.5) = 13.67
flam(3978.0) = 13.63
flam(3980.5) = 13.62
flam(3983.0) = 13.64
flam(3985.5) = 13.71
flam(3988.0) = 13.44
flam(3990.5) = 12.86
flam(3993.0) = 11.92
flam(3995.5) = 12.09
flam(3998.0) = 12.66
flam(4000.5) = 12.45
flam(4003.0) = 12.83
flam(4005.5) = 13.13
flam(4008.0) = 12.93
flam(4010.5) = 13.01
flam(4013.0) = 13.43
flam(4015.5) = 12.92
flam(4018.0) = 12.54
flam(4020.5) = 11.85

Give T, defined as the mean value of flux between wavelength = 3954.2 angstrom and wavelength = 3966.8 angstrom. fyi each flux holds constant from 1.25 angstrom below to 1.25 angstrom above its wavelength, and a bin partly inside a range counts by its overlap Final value 13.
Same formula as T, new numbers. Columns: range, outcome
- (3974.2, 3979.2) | 13.6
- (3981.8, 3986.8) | 13.7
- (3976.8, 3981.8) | 13.6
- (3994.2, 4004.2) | 12.5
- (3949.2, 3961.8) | 13.1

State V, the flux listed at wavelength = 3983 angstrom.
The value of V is 13.64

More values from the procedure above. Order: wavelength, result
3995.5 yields 12.09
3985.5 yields 13.71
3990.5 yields 12.86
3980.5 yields 13.62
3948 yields 12.63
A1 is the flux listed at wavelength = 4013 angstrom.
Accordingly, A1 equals 13.43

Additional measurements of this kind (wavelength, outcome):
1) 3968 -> 12.18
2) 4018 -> 12.54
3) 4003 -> 12.83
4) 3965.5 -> 12.61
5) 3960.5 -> 12.95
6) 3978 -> 13.63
